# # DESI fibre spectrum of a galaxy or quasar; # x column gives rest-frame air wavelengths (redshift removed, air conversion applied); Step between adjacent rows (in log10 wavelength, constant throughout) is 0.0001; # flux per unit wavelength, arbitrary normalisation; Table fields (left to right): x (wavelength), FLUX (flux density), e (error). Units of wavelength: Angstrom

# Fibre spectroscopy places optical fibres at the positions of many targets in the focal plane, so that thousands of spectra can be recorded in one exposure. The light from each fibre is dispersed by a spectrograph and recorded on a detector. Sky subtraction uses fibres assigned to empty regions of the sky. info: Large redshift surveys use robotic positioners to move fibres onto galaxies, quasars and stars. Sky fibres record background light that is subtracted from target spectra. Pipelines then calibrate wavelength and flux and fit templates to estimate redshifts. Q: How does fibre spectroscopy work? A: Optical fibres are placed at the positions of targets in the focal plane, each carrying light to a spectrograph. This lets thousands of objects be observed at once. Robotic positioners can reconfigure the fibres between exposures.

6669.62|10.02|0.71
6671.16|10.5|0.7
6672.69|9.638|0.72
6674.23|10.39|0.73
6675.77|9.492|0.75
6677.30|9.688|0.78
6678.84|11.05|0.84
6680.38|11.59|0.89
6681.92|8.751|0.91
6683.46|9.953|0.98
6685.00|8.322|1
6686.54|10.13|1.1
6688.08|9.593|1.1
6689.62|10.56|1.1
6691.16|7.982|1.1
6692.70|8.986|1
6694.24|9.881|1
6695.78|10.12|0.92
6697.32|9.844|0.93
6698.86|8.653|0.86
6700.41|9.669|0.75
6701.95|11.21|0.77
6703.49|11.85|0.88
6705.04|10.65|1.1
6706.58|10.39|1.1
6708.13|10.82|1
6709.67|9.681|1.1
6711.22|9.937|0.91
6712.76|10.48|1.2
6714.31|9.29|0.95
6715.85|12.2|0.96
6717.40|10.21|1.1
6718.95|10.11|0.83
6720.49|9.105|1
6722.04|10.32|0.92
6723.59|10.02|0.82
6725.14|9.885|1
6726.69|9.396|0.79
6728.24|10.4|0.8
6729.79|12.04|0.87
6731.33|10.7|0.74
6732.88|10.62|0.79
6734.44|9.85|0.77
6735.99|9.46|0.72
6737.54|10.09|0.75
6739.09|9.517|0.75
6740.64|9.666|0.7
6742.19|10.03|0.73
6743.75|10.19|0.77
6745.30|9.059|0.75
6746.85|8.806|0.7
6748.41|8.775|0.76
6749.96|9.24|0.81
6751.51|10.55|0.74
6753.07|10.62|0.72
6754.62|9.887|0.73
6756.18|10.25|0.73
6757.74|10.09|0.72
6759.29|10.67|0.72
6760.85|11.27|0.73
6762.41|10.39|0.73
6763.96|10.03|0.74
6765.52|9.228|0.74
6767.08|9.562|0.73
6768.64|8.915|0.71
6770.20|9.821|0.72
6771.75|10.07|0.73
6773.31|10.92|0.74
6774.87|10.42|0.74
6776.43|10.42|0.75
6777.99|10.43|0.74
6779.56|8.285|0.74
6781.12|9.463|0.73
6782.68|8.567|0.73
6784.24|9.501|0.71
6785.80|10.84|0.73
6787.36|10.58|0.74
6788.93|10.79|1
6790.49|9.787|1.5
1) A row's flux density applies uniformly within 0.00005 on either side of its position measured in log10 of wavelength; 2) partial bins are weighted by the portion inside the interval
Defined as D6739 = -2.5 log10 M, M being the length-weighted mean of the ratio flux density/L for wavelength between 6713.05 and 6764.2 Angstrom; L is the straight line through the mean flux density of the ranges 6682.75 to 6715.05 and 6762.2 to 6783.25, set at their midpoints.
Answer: -0.03 mag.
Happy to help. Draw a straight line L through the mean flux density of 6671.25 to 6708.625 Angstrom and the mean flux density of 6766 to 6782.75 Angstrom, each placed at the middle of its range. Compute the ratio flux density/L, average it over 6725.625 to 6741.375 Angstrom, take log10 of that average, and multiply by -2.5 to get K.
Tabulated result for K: -0.034 mag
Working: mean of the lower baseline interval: 9.97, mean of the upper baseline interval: 9.75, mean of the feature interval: 10.2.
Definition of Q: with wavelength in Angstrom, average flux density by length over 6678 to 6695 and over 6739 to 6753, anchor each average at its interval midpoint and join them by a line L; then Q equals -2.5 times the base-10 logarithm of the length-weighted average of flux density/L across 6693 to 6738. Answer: -0.06 mag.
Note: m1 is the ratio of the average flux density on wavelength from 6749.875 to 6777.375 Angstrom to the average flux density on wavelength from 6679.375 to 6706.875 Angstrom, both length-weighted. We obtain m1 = 1.03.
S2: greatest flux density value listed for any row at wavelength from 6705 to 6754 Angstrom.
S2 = 12.2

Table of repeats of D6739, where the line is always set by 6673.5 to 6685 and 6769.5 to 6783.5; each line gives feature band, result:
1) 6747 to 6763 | -0.03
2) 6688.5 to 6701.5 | 0.05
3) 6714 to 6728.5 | -0.02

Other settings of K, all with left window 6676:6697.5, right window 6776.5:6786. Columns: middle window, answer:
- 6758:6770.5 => -0.05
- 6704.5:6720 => -0.07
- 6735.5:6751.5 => 0.01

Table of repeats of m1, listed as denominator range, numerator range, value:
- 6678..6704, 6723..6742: 1.03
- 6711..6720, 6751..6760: 1.00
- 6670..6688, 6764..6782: 0.98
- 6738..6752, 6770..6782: 1.05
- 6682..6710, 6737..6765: 1.01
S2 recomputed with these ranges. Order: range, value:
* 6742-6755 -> 10.62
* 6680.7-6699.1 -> 10.56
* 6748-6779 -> 11.27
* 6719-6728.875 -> 10.4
